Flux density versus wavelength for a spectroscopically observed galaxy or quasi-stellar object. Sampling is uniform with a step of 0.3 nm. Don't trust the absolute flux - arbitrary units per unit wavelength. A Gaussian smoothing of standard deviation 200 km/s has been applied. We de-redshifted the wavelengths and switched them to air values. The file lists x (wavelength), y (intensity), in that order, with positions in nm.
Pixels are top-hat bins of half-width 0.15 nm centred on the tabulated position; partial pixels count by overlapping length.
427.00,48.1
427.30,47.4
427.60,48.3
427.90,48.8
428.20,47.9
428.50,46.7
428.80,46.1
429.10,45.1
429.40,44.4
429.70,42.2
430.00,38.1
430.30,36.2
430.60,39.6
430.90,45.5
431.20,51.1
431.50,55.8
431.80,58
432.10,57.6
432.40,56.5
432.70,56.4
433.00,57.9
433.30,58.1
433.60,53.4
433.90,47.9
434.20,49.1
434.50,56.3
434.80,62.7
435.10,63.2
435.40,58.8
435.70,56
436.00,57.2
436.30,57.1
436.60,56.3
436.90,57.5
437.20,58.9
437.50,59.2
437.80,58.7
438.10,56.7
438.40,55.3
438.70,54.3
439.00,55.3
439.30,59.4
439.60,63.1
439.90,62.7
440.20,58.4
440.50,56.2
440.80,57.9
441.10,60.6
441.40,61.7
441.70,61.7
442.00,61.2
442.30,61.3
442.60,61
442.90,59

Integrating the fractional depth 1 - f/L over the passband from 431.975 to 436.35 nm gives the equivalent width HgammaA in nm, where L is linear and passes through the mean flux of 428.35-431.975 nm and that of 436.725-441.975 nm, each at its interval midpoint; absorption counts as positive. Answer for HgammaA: -0.44 nm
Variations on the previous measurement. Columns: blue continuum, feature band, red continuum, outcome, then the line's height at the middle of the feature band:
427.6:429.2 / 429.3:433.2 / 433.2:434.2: 0.05 nm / 49.9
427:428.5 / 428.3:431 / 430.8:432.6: 0.44 nm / 51.1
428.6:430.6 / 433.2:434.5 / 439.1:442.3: -0.09 nm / 49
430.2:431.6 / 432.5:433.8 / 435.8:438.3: -0.16 nm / 50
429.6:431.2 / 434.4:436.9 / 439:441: -0.36 nm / 51.1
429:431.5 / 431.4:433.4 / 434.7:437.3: -0.33 nm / 49.1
